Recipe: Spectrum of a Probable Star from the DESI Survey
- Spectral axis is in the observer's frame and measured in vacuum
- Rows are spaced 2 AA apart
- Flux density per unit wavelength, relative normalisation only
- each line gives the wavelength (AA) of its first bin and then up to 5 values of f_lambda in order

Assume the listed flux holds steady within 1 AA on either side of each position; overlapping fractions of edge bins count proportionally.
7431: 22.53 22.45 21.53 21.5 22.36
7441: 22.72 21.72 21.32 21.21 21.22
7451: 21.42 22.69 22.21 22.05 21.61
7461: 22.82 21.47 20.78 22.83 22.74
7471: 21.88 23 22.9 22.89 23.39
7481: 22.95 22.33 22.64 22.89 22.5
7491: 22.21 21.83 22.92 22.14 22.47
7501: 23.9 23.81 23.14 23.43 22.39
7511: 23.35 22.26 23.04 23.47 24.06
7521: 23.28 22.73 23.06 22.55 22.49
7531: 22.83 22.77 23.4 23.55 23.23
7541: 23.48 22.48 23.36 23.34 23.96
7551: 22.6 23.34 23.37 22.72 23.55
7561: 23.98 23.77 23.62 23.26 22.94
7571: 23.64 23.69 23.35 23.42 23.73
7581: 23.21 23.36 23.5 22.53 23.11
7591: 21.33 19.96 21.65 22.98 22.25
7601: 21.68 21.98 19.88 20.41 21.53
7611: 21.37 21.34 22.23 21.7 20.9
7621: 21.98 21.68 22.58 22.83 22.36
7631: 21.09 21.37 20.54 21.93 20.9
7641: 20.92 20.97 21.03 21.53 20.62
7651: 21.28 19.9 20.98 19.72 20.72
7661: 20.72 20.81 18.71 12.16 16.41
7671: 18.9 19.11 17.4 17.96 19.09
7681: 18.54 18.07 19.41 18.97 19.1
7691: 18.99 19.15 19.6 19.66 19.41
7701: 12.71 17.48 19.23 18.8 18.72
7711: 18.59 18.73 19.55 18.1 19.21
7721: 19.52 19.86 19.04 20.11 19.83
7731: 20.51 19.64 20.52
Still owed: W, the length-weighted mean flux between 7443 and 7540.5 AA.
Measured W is 22.6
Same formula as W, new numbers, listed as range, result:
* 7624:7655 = 21.3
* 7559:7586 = 23.5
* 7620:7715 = 19.6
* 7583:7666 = 21.4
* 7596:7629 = 21.7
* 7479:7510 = 22.8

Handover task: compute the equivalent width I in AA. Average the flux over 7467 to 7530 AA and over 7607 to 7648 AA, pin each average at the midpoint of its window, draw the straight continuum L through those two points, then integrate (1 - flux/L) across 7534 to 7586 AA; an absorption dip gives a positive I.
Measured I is -2.7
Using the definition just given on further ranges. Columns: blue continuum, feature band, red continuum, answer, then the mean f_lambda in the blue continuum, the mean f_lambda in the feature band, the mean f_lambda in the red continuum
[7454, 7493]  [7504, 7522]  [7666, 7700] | -1.26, 22.4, 23.2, 18.3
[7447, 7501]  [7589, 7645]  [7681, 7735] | -3.45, 22.3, 21.5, 18.9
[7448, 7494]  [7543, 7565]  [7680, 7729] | -2.41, 22.3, 23.4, 18.8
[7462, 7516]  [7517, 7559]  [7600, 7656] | -1.79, 22.7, 23.1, 21.3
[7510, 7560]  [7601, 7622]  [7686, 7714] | -0.36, 23.1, 21.3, 18.5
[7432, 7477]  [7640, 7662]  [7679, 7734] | -1.30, 22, 20.8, 18.9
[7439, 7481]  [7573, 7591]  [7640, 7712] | -2.46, 22.2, 23.2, 19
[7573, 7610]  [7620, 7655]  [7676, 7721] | -1.15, 22.3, 21.4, 18.6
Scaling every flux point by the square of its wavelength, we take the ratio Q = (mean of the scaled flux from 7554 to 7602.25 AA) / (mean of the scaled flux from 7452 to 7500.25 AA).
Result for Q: 1.05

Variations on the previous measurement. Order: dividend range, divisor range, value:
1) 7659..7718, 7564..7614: 0.85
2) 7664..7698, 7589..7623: 0.87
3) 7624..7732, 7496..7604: 0.88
